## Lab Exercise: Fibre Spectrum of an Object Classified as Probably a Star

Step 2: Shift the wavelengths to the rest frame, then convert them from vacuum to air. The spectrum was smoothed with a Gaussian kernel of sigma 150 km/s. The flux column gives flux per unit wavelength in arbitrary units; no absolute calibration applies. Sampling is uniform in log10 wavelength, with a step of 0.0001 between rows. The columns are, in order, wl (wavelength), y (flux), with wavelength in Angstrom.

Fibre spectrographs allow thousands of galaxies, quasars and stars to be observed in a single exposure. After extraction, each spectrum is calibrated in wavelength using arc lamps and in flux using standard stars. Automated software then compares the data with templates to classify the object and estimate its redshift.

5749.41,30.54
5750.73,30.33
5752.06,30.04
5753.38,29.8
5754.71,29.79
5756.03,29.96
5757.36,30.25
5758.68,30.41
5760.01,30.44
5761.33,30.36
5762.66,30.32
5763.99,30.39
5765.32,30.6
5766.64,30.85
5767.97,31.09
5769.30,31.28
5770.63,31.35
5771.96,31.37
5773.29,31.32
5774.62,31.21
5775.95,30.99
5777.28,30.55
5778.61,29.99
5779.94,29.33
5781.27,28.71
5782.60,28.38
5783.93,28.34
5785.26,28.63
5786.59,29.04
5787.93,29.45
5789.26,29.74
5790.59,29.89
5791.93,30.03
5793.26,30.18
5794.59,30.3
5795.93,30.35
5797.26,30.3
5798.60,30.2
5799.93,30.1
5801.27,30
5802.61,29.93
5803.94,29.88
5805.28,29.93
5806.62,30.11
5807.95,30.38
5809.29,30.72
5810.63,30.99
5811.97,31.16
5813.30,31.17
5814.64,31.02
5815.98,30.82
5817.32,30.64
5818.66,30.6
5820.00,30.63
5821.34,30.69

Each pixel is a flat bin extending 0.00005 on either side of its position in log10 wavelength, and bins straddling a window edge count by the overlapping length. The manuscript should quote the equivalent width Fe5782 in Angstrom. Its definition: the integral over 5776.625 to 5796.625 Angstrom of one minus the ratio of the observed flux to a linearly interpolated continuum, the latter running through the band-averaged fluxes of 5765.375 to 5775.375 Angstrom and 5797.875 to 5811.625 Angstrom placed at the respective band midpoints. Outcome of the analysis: 0.8 Angstrom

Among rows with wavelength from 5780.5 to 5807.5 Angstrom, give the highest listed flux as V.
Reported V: 30.35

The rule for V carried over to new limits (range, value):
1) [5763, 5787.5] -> 31.37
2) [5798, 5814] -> 31.17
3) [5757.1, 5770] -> 31.28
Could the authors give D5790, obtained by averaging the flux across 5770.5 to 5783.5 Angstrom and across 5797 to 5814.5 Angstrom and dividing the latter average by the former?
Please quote 1.00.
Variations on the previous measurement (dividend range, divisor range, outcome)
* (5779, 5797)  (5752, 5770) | 0.97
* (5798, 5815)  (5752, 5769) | 1.00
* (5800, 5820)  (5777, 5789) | 1.05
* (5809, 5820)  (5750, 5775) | 1.01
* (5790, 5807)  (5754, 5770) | 0.99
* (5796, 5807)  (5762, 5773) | 0.97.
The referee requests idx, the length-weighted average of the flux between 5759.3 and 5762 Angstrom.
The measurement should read 30.4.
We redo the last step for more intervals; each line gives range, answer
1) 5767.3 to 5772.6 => 31.2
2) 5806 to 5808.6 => 30.3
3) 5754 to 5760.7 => 30.2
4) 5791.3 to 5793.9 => 30.1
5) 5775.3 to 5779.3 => 30.5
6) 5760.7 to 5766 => 30.4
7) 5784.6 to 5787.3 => 28.8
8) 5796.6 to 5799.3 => 30.3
